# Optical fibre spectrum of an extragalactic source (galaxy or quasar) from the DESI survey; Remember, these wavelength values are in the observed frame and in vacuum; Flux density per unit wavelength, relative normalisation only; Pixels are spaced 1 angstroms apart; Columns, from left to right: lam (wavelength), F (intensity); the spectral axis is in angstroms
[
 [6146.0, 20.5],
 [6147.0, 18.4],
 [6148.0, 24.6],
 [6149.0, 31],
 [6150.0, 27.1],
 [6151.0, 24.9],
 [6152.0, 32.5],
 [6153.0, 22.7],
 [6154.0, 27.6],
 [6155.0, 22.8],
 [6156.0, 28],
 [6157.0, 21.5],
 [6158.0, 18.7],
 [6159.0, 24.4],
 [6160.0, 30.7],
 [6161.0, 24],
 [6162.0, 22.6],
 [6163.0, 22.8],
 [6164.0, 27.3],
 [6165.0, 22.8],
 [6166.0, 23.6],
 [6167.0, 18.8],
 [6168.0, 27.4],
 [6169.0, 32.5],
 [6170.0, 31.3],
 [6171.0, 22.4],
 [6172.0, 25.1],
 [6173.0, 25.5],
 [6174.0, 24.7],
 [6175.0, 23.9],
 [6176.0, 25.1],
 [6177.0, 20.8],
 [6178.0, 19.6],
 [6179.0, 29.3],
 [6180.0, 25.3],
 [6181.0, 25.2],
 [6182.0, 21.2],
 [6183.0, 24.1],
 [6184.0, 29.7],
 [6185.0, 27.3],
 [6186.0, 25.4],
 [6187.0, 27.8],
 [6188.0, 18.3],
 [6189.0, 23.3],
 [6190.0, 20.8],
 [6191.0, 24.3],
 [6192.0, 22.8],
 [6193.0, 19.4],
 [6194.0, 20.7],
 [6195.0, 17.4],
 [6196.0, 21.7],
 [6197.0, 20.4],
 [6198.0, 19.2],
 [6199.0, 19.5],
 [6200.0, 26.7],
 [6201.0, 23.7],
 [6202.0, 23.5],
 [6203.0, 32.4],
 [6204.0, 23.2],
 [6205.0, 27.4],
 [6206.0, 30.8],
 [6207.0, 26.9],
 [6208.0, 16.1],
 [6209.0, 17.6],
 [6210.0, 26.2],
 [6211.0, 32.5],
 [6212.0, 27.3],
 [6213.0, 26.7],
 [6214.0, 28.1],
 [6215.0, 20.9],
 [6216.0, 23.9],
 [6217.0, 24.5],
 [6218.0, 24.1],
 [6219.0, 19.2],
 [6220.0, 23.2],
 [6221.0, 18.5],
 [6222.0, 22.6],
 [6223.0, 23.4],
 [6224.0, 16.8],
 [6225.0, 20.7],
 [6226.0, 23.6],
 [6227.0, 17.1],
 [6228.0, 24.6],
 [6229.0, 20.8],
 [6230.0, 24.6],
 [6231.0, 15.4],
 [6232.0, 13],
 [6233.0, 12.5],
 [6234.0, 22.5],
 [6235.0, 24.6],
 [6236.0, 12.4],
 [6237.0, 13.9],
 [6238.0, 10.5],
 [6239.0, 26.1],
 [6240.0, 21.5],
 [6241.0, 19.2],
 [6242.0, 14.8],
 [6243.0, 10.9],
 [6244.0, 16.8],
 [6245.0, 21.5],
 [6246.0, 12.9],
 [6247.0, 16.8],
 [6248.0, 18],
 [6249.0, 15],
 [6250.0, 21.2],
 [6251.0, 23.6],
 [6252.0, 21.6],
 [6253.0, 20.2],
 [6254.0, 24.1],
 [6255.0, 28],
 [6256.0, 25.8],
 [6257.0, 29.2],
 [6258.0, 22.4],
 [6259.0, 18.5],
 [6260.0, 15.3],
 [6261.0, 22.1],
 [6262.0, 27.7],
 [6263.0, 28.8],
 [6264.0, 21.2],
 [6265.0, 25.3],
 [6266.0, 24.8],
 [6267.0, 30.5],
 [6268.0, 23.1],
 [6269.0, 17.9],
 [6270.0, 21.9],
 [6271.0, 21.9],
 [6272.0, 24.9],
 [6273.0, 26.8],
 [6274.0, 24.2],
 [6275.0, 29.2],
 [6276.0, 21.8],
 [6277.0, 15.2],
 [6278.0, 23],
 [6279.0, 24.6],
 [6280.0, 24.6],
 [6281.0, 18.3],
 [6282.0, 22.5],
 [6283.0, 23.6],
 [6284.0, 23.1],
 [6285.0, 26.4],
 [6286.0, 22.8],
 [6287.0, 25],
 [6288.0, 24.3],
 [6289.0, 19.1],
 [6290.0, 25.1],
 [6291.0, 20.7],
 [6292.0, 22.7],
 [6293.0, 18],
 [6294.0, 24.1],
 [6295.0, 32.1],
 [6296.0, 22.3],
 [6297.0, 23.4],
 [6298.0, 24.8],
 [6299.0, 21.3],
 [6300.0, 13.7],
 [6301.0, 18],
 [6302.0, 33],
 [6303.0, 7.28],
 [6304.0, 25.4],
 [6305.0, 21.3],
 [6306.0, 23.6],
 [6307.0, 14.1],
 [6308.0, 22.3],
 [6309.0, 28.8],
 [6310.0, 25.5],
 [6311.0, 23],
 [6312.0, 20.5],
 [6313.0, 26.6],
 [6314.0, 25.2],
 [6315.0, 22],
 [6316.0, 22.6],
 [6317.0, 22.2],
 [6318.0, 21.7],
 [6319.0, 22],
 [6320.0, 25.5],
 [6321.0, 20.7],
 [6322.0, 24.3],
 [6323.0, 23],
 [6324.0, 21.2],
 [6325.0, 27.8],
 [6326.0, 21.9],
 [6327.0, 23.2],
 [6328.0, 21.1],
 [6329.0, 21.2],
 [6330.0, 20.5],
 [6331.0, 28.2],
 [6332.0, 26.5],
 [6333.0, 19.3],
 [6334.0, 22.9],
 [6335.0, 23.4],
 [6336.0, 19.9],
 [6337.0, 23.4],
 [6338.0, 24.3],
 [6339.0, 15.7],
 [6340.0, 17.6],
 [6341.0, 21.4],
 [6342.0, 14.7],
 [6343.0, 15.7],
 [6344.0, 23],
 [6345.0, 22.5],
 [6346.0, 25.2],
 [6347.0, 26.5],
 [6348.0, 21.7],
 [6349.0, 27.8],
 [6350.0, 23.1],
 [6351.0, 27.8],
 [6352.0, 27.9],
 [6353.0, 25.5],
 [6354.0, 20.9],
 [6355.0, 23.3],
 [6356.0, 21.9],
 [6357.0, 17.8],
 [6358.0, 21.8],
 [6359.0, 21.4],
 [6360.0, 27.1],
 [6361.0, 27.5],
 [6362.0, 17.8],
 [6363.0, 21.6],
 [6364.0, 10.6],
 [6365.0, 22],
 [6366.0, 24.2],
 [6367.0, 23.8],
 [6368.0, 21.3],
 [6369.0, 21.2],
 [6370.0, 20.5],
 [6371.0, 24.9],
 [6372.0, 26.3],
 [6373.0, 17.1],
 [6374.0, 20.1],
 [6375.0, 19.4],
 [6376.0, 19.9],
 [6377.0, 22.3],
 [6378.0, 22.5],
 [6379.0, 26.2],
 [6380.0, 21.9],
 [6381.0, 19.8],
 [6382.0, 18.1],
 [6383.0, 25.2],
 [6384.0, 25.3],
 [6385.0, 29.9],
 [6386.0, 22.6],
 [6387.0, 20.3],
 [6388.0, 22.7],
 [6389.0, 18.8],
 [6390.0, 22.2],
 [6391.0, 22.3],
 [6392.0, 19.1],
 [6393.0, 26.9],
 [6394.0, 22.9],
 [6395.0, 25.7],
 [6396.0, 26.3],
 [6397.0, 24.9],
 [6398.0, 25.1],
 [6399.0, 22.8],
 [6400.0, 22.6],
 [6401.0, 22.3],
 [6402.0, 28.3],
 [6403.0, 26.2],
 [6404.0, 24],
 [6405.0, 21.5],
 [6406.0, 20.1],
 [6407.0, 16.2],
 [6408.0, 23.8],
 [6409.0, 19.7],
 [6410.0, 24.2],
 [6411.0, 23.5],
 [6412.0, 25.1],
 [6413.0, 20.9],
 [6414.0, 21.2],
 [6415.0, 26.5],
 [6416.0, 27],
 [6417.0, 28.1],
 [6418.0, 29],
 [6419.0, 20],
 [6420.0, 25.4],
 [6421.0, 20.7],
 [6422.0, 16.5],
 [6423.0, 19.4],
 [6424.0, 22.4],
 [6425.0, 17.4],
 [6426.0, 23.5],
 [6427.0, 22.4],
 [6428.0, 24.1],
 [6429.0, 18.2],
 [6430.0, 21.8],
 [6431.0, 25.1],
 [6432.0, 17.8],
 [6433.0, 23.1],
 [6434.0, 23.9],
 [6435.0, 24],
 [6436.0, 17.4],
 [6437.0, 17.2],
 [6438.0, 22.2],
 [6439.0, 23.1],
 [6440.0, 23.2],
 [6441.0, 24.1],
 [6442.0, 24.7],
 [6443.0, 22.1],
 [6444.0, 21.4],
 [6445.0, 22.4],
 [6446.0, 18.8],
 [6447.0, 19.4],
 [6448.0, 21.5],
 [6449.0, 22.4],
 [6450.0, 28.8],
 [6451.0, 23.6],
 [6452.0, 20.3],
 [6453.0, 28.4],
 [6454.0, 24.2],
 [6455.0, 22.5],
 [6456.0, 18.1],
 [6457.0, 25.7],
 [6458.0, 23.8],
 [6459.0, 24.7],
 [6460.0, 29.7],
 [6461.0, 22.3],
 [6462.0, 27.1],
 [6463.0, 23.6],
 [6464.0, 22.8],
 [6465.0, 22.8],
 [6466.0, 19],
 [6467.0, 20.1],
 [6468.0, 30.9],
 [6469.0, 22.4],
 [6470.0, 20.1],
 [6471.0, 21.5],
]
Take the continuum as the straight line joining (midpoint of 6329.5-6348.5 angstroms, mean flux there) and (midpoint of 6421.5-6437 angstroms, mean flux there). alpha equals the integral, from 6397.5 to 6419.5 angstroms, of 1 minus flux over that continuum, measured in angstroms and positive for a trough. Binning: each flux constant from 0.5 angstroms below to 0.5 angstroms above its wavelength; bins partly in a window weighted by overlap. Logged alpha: -2.48 angstroms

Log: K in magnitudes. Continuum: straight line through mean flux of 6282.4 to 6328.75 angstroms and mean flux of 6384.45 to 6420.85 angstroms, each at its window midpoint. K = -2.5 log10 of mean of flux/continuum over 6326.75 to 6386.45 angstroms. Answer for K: 0.04 mag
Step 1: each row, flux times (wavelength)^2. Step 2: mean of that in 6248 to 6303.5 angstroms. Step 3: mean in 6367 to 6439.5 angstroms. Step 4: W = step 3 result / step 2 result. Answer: 1.0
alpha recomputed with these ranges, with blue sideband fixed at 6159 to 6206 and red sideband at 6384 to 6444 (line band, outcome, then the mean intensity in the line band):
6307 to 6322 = 0.1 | 23.2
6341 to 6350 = 0.4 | 22.2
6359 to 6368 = 0.5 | 21.8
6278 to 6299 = 0.2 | 23.3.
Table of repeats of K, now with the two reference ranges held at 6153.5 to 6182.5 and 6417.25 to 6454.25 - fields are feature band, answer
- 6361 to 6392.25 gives 0.05 mag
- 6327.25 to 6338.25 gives 0.02 mag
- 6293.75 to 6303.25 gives 0.05 mag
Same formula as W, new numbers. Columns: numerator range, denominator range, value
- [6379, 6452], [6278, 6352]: 1.03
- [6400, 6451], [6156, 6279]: 1.06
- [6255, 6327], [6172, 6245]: 1.07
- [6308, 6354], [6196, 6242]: 1.09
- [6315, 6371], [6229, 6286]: 1.08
